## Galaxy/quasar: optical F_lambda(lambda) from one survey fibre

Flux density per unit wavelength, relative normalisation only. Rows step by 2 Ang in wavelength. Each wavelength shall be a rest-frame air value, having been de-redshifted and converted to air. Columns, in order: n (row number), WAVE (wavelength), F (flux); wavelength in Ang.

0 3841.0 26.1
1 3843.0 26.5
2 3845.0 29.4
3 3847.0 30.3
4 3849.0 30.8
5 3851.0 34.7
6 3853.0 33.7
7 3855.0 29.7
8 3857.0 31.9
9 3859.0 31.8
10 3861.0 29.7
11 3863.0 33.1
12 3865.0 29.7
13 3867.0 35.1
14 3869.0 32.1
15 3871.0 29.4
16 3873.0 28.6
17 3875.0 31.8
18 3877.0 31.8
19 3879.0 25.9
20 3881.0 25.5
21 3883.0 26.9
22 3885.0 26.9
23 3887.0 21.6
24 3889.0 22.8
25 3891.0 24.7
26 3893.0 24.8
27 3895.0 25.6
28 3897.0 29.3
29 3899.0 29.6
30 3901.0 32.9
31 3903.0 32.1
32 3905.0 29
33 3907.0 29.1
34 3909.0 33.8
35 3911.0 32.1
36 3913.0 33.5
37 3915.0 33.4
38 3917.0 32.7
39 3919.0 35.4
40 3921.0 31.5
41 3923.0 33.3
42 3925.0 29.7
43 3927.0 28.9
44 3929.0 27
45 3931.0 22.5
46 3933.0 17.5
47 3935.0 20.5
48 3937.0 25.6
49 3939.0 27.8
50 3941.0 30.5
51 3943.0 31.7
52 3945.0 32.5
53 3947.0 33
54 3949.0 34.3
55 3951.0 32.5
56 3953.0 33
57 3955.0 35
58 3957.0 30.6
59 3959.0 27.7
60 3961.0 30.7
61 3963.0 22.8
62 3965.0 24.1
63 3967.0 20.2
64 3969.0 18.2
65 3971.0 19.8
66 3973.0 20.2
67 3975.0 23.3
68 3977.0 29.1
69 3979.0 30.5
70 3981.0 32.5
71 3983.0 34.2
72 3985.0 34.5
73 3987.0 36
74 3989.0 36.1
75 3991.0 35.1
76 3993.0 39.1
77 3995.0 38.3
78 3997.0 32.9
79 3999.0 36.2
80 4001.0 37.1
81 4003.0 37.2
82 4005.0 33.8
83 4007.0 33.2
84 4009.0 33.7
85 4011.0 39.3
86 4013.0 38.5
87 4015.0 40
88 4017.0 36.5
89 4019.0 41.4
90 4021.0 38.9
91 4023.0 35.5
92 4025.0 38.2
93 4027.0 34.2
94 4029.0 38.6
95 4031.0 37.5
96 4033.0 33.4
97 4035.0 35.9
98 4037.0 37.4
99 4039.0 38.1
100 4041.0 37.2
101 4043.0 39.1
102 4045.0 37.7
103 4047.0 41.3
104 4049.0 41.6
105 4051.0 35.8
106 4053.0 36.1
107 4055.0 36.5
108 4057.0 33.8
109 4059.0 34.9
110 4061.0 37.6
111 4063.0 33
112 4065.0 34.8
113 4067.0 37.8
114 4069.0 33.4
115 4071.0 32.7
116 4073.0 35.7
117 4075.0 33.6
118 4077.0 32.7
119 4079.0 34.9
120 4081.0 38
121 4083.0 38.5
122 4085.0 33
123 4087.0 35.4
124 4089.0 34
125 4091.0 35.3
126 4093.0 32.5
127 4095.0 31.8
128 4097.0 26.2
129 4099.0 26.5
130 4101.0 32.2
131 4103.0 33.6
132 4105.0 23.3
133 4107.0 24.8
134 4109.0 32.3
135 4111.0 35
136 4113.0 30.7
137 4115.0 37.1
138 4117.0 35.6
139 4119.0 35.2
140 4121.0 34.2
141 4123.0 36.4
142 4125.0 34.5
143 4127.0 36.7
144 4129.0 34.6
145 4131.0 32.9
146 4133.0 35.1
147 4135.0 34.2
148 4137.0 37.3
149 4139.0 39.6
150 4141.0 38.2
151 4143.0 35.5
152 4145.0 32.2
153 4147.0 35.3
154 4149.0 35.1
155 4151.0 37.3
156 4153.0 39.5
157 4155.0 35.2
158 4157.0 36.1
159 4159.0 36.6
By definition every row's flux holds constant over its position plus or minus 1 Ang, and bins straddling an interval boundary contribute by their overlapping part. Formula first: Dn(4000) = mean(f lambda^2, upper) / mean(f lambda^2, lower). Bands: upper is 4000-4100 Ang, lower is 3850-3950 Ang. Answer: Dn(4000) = 1.3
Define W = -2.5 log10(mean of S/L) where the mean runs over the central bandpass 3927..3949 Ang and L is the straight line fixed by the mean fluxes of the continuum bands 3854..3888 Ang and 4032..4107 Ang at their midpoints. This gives 0.147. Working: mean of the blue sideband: 29.5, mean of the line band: 27.3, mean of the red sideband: 34.6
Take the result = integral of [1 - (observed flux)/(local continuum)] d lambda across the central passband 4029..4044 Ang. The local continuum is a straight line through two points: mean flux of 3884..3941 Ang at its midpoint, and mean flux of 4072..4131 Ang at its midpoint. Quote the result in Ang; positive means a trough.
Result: -2.6 Ang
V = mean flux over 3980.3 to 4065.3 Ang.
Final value 36.6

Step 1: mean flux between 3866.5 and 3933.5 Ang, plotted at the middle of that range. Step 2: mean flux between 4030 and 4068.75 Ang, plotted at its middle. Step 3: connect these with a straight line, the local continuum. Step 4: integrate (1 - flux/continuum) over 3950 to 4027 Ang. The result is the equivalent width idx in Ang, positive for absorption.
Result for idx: 2.7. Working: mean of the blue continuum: 29.1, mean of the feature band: 32.5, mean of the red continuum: 36.7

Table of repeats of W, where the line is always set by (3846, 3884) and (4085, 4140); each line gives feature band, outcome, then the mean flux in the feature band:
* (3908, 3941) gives 0.08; 29.1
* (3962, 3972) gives 0.45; 21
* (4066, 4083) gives -0.07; 35.1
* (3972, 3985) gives 0.11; 28.8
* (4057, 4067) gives -0.08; 35.2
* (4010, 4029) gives -0.18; 38.1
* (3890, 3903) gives 0.10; 28.1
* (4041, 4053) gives -0.19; 38.7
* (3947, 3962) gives -0.02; 32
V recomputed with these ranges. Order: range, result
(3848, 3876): 31.6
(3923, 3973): 27.3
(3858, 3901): 28.5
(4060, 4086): 35.1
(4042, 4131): 34.3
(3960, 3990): 27.5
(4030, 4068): 36.8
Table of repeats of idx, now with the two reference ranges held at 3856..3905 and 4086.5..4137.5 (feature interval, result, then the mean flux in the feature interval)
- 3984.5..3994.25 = -1.7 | 36.3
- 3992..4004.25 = -2.3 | 36.7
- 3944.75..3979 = 3.2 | 27.4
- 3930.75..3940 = 2.2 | 22.8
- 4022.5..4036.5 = -2.1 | 36.3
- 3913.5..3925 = -1.3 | 33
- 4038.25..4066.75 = -4.6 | 37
